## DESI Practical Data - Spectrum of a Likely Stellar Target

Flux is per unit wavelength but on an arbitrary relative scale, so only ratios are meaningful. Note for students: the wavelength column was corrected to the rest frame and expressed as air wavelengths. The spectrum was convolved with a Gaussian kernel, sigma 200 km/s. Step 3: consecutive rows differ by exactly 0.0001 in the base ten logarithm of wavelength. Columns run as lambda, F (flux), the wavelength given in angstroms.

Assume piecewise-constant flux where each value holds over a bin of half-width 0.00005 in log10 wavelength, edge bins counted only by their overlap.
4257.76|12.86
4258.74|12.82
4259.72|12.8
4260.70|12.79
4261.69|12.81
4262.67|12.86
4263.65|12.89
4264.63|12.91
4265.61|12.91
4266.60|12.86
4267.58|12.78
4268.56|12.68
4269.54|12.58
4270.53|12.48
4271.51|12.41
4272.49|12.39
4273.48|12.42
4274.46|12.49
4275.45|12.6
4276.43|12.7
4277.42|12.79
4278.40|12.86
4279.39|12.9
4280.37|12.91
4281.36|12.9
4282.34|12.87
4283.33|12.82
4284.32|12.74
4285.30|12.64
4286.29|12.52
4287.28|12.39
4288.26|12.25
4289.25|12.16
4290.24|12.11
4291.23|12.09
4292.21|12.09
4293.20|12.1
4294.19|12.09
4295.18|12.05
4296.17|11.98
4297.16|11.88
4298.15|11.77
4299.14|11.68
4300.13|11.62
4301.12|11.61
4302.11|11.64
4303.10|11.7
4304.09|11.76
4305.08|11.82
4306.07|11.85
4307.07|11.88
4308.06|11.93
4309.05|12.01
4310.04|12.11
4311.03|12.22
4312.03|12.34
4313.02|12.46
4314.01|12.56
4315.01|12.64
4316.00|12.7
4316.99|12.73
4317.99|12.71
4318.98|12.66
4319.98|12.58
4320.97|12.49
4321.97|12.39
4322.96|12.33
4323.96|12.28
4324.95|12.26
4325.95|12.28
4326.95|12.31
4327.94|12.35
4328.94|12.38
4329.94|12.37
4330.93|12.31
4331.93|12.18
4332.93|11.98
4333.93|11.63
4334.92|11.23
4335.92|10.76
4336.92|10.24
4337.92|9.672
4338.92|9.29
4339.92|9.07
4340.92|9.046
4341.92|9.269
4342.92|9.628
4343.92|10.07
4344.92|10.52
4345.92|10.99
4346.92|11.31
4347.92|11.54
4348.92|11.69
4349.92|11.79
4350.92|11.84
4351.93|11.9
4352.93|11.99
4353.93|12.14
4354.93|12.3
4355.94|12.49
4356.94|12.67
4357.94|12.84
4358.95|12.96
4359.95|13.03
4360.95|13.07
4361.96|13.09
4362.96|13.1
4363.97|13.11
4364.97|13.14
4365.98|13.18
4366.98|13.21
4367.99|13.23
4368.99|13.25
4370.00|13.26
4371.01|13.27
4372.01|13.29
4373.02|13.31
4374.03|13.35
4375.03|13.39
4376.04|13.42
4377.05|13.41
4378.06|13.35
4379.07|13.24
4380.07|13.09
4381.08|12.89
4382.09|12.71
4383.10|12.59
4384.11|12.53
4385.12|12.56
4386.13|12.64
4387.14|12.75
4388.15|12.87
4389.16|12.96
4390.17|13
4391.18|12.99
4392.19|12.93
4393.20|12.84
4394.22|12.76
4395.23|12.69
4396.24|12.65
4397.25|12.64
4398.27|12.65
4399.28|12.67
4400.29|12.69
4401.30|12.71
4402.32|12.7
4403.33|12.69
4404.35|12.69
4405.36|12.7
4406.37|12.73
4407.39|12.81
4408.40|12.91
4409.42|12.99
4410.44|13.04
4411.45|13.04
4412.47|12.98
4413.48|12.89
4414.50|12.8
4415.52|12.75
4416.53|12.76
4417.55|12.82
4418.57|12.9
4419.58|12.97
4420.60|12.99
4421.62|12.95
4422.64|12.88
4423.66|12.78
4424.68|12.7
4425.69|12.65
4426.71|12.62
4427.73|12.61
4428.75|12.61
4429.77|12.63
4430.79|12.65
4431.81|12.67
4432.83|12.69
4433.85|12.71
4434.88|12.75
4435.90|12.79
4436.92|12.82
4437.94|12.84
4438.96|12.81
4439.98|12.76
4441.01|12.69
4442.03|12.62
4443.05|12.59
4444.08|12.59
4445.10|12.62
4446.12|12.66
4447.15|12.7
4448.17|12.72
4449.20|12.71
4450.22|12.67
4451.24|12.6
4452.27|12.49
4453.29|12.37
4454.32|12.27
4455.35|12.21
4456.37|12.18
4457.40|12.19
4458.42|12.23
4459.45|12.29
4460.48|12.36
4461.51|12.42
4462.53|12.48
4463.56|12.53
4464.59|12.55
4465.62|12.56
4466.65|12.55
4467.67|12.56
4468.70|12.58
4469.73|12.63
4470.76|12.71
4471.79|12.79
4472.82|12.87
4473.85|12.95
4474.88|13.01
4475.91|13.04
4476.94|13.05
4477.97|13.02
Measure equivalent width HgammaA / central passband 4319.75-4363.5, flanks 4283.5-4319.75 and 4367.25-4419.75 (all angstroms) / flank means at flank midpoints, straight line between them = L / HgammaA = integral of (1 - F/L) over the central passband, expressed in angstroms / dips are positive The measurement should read 2.9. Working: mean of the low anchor 12.2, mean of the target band 11.7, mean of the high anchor 12.9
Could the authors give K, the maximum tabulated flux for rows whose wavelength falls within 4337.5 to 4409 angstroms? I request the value 13.42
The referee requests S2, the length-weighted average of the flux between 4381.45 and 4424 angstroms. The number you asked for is 12.8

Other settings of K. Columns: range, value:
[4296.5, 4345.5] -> 12.73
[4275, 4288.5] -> 12.91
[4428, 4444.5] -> 12.84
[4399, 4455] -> 13.04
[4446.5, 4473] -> 12.87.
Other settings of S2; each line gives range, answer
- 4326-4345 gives 10.9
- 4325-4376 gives 12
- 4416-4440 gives 12.8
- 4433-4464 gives 12.6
